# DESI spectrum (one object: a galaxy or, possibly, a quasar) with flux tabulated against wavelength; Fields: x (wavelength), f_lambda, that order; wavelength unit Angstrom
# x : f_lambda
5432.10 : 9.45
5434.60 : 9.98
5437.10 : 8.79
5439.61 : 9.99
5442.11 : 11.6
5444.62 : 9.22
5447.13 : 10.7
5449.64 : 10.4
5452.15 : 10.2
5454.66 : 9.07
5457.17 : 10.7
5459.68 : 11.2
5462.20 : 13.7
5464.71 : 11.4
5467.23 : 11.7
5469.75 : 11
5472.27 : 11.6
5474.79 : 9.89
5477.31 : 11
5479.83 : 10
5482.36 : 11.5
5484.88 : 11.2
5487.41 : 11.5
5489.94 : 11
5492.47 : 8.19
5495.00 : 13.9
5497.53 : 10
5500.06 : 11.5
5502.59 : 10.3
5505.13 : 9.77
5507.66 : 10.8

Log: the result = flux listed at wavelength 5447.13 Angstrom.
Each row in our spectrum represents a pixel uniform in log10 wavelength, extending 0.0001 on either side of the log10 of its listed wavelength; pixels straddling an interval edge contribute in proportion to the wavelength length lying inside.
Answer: 10.7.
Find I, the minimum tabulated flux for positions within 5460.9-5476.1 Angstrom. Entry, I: 9.89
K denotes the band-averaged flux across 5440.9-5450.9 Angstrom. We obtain 10.5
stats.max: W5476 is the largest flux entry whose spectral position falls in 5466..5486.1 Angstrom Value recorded 11.7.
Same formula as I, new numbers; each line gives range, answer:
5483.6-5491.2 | 11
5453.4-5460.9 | 9.07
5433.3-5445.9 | 8.79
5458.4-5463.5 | 11.2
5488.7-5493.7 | 8.19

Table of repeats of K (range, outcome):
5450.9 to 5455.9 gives 9.64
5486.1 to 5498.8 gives 10.9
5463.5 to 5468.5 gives 11.5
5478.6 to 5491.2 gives 11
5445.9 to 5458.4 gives 10.2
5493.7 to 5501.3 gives 11.8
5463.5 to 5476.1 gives 11.1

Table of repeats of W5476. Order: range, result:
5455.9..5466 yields 13.7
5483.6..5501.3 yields 13.9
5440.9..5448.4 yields 11.6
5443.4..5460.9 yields 11.2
